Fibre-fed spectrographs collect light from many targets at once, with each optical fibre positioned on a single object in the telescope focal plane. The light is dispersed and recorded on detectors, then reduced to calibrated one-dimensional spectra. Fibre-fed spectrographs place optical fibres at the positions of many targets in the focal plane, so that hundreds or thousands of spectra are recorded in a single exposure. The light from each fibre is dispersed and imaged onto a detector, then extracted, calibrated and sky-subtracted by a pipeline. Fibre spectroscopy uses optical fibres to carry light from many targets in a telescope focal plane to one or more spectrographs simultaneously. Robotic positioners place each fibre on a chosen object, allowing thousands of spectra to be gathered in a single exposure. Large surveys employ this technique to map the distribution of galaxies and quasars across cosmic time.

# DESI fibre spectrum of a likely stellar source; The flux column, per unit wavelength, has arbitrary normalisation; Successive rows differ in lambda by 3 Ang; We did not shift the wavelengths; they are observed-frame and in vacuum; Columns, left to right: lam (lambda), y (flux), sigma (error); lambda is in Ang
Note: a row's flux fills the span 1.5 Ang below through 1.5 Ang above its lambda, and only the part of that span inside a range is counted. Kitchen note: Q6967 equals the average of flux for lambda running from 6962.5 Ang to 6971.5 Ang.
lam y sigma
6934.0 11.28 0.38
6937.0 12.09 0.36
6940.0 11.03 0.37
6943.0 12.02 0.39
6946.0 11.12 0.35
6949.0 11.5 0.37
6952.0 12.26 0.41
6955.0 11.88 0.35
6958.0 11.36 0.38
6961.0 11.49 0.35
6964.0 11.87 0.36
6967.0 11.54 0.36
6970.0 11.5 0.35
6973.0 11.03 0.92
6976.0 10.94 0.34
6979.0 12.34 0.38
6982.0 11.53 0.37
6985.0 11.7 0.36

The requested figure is 11.6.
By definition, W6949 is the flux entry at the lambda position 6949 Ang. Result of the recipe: 11.5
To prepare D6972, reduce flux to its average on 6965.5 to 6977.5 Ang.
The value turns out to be 11.3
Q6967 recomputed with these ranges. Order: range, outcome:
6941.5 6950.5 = 11.5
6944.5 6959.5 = 11.6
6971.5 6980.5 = 11.4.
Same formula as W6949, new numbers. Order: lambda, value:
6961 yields 11.49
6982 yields 11.53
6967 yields 11.54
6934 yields 11.28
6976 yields 10.94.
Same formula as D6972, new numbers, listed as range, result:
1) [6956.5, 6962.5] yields 11.4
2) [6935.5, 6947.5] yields 11.6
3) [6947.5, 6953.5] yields 11.9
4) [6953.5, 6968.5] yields 11.6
